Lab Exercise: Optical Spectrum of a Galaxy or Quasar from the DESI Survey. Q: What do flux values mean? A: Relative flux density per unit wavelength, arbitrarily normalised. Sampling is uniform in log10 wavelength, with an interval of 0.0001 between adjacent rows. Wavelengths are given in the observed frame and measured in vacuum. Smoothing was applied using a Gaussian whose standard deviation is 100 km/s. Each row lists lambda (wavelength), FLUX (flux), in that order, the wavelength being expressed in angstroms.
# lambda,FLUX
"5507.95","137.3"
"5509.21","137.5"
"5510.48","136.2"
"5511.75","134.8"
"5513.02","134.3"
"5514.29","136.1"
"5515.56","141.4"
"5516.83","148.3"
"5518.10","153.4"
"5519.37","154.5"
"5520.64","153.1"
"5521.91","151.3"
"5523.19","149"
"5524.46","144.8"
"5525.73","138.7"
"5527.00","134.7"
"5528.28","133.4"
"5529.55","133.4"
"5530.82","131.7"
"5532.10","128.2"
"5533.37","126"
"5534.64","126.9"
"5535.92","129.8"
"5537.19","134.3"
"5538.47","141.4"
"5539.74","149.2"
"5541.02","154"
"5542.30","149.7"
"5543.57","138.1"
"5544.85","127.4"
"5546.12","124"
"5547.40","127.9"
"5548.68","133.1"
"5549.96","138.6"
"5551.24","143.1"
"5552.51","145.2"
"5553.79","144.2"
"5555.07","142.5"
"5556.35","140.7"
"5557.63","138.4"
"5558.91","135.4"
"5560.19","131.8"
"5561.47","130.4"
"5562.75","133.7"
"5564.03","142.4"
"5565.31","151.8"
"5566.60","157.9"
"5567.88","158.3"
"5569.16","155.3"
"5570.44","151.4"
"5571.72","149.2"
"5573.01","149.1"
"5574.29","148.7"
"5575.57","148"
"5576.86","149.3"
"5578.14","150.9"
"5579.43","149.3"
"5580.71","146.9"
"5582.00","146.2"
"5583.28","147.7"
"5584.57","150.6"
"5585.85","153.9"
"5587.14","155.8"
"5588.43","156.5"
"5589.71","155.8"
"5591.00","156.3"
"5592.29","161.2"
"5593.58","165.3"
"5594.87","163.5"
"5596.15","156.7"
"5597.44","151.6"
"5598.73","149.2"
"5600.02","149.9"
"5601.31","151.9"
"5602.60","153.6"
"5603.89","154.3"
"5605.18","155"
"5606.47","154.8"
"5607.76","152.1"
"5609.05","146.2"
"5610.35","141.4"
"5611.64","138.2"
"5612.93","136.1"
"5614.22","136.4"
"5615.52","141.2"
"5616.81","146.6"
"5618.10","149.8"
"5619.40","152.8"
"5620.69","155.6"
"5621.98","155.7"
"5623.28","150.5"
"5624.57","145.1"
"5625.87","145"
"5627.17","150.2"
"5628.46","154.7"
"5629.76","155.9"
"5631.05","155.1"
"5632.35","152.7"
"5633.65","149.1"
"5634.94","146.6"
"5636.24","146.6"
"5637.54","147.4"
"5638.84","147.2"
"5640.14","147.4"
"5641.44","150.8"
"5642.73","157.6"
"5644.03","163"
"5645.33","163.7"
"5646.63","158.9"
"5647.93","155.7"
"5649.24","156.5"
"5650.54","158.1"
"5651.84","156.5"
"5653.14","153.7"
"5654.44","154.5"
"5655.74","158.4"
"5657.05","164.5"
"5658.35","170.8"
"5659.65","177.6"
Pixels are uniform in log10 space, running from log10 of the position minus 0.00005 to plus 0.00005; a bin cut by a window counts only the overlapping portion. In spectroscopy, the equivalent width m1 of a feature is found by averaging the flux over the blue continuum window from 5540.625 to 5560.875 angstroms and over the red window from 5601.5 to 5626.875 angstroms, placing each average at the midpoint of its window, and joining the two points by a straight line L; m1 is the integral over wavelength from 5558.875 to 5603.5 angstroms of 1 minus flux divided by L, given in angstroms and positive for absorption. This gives -2.4 angstroms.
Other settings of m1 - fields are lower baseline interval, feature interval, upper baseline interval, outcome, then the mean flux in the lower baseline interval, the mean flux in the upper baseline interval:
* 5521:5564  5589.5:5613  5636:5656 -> -0.8 angstroms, 137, 155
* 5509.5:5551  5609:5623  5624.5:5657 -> 0.4 angstroms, 139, 154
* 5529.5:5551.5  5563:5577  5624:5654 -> -1.0 angstroms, 135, 153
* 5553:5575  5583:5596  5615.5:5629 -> -0.9 angstroms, 145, 150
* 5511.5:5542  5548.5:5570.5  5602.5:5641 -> 0.0 angstroms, 140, 149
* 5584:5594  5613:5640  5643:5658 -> 1.5 angstroms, 157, 159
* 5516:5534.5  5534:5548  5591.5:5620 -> 0.6 angstroms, 141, 150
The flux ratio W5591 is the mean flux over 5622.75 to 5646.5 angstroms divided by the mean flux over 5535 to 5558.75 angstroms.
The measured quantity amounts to 1.09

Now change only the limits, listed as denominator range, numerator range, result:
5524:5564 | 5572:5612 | 1.11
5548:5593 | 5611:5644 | 1.01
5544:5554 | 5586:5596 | 1.18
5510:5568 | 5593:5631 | 1.08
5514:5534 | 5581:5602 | 1.09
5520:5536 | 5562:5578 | 1.09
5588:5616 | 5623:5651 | 1.01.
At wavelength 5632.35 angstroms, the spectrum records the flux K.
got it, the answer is 152.7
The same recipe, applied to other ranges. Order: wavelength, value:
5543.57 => 138.1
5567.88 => 158.3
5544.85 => 127.4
